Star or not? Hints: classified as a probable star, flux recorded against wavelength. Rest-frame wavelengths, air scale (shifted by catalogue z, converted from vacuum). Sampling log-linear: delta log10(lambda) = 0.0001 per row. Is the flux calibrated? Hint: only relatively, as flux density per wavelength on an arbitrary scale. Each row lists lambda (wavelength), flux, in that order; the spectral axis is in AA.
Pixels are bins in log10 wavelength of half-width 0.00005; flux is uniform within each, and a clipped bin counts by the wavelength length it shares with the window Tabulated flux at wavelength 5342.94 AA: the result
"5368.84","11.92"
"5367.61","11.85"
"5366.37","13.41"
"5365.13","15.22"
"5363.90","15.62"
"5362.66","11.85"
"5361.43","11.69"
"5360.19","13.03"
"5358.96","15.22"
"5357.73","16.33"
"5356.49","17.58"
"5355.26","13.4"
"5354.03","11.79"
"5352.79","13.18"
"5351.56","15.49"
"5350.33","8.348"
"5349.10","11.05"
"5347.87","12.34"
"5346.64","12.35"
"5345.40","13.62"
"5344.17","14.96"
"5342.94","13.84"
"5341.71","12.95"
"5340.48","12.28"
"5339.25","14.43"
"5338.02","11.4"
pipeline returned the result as 13.84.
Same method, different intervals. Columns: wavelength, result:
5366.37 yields 13.41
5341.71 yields 12.95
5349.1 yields 11.05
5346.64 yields 12.35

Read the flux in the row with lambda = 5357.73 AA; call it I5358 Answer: 16.33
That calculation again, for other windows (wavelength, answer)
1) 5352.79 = 13.18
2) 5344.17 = 14.96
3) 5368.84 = 11.92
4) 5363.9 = 15.62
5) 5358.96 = 15.22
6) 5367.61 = 11.85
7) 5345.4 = 13.62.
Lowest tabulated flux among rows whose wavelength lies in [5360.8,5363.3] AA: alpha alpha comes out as 11.69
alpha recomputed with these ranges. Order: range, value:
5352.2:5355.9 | 11.79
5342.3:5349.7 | 11.05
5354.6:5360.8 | 13.03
